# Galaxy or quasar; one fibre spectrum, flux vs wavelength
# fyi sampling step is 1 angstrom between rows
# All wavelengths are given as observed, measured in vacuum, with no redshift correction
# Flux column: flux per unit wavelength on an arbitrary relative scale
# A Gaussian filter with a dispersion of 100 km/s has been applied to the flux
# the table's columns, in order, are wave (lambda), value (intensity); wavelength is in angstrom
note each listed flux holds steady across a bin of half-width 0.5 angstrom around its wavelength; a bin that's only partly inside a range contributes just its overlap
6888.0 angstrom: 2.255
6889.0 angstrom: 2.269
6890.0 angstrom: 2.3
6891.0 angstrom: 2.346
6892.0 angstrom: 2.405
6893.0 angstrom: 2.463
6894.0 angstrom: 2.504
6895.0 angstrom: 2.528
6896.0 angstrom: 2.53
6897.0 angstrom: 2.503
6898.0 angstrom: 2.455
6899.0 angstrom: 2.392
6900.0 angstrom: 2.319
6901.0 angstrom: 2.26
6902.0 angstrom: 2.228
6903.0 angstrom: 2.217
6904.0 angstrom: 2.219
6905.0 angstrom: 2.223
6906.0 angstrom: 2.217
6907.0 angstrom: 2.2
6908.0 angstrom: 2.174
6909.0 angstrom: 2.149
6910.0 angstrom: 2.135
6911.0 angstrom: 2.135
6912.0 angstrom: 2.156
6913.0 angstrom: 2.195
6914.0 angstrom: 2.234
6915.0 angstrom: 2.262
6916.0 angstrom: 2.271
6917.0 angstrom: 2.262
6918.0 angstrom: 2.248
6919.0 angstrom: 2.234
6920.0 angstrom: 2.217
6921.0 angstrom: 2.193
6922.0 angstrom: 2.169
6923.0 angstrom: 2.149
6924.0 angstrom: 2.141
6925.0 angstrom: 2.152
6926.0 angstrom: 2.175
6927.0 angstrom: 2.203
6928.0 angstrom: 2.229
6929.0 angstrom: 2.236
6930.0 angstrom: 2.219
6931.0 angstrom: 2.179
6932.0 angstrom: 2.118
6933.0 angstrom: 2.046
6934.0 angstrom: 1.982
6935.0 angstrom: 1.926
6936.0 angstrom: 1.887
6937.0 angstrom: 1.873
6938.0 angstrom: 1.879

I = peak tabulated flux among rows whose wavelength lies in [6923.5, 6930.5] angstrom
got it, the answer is 2.236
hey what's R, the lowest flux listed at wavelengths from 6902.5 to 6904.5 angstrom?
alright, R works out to 2.217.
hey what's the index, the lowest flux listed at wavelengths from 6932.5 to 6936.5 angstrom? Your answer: 1.887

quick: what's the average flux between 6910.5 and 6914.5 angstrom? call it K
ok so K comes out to 2.18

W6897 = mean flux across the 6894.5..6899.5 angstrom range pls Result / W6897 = 2.48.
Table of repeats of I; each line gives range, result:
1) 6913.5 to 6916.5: 2.271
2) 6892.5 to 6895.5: 2.528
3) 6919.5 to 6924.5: 2.217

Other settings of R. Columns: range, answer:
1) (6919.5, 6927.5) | 2.141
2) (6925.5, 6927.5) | 2.175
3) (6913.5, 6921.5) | 2.193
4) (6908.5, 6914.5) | 2.135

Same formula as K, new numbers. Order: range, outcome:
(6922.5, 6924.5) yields 2.15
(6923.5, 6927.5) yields 2.17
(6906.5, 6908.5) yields 2.19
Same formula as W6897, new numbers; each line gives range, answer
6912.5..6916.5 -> 2.24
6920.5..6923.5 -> 2.17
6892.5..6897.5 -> 2.51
